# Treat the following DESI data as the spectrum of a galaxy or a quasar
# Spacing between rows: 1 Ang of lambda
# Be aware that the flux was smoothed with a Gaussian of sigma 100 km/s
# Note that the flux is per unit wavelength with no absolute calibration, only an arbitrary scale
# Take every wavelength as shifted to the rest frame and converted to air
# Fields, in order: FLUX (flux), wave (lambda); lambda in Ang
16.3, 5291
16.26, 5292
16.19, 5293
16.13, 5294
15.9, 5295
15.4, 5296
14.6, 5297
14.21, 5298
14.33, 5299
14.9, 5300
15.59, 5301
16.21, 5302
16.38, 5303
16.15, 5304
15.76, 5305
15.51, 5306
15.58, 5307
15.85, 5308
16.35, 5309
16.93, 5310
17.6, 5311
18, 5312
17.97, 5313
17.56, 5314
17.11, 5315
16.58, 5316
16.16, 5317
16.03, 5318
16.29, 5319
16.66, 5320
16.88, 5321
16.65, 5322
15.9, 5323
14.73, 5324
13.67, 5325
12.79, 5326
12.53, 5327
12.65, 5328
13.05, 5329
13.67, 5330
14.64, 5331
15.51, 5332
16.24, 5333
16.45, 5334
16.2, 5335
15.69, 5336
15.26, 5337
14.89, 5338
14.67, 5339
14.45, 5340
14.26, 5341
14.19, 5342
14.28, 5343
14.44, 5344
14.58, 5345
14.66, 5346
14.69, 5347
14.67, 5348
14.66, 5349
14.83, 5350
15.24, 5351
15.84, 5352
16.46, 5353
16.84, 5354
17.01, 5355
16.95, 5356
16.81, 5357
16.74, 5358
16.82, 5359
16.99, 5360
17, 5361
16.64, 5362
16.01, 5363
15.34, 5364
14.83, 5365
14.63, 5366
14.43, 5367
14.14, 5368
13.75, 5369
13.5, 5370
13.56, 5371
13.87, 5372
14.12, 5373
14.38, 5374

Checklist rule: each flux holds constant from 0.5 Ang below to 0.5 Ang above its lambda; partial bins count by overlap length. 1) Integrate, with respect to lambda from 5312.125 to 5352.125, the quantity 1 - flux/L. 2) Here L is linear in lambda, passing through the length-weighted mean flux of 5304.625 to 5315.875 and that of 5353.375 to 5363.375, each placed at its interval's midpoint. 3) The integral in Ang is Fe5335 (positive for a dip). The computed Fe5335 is 3.74 Ang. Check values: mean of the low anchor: 16.8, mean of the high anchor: 16.8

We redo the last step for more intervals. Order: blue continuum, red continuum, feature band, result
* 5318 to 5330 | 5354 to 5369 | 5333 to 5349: 0.4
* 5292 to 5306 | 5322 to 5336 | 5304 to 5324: -2.0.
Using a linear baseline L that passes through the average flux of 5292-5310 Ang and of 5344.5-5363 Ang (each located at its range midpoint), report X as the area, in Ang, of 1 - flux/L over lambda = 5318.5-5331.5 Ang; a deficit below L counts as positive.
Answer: 1.0 Ang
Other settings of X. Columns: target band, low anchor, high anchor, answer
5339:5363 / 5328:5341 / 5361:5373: -1.3 Ang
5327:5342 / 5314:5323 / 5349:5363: 1.6 Ang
